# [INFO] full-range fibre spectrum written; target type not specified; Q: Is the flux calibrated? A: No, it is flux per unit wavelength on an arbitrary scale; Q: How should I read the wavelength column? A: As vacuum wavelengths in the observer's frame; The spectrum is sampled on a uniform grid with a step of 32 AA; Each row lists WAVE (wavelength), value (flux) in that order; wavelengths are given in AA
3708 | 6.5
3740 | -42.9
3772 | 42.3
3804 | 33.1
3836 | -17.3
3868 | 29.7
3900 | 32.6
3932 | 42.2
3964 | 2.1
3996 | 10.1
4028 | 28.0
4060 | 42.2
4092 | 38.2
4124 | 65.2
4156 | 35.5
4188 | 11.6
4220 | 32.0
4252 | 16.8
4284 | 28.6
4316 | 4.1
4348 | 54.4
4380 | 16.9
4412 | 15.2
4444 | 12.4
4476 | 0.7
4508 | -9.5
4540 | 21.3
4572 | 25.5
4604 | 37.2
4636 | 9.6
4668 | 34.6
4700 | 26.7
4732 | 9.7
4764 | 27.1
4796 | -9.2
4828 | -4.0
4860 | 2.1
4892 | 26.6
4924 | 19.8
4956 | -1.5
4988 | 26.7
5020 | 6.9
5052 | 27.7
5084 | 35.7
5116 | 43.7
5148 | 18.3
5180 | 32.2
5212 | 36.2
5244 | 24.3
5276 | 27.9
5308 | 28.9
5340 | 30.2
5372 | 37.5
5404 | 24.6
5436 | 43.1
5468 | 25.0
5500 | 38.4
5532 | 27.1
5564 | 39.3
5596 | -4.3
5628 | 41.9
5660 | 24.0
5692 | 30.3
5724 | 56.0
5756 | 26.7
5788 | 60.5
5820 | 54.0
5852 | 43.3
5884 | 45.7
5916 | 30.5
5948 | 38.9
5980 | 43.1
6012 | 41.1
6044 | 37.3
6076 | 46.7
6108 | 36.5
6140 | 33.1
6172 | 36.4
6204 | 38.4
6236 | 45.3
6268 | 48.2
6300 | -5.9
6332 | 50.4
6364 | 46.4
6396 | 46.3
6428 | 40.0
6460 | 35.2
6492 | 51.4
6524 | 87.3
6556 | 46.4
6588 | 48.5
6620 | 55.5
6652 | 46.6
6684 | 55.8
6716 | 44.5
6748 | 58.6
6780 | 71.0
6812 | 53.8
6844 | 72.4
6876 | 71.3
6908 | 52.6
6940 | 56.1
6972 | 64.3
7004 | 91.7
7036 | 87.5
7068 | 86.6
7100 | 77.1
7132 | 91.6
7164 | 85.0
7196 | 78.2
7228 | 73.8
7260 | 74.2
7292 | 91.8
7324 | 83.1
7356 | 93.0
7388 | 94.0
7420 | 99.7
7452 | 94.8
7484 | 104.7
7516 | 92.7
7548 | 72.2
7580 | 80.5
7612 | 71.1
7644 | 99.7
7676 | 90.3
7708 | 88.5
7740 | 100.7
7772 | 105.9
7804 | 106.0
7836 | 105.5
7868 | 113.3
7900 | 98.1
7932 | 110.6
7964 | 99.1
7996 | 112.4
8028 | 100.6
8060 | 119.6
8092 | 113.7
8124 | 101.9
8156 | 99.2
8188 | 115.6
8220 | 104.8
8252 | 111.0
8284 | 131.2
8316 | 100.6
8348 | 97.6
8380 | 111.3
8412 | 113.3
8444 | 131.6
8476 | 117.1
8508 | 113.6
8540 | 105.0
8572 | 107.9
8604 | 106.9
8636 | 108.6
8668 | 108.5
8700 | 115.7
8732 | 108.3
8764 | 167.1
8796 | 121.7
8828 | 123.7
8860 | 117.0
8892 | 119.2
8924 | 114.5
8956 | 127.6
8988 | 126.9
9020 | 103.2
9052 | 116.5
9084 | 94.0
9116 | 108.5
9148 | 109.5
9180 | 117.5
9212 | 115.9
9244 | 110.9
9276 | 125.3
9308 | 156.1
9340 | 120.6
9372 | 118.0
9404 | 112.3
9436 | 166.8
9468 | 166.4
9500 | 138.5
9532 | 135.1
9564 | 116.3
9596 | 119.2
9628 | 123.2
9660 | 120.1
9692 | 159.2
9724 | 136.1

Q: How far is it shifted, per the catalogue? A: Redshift 0.75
